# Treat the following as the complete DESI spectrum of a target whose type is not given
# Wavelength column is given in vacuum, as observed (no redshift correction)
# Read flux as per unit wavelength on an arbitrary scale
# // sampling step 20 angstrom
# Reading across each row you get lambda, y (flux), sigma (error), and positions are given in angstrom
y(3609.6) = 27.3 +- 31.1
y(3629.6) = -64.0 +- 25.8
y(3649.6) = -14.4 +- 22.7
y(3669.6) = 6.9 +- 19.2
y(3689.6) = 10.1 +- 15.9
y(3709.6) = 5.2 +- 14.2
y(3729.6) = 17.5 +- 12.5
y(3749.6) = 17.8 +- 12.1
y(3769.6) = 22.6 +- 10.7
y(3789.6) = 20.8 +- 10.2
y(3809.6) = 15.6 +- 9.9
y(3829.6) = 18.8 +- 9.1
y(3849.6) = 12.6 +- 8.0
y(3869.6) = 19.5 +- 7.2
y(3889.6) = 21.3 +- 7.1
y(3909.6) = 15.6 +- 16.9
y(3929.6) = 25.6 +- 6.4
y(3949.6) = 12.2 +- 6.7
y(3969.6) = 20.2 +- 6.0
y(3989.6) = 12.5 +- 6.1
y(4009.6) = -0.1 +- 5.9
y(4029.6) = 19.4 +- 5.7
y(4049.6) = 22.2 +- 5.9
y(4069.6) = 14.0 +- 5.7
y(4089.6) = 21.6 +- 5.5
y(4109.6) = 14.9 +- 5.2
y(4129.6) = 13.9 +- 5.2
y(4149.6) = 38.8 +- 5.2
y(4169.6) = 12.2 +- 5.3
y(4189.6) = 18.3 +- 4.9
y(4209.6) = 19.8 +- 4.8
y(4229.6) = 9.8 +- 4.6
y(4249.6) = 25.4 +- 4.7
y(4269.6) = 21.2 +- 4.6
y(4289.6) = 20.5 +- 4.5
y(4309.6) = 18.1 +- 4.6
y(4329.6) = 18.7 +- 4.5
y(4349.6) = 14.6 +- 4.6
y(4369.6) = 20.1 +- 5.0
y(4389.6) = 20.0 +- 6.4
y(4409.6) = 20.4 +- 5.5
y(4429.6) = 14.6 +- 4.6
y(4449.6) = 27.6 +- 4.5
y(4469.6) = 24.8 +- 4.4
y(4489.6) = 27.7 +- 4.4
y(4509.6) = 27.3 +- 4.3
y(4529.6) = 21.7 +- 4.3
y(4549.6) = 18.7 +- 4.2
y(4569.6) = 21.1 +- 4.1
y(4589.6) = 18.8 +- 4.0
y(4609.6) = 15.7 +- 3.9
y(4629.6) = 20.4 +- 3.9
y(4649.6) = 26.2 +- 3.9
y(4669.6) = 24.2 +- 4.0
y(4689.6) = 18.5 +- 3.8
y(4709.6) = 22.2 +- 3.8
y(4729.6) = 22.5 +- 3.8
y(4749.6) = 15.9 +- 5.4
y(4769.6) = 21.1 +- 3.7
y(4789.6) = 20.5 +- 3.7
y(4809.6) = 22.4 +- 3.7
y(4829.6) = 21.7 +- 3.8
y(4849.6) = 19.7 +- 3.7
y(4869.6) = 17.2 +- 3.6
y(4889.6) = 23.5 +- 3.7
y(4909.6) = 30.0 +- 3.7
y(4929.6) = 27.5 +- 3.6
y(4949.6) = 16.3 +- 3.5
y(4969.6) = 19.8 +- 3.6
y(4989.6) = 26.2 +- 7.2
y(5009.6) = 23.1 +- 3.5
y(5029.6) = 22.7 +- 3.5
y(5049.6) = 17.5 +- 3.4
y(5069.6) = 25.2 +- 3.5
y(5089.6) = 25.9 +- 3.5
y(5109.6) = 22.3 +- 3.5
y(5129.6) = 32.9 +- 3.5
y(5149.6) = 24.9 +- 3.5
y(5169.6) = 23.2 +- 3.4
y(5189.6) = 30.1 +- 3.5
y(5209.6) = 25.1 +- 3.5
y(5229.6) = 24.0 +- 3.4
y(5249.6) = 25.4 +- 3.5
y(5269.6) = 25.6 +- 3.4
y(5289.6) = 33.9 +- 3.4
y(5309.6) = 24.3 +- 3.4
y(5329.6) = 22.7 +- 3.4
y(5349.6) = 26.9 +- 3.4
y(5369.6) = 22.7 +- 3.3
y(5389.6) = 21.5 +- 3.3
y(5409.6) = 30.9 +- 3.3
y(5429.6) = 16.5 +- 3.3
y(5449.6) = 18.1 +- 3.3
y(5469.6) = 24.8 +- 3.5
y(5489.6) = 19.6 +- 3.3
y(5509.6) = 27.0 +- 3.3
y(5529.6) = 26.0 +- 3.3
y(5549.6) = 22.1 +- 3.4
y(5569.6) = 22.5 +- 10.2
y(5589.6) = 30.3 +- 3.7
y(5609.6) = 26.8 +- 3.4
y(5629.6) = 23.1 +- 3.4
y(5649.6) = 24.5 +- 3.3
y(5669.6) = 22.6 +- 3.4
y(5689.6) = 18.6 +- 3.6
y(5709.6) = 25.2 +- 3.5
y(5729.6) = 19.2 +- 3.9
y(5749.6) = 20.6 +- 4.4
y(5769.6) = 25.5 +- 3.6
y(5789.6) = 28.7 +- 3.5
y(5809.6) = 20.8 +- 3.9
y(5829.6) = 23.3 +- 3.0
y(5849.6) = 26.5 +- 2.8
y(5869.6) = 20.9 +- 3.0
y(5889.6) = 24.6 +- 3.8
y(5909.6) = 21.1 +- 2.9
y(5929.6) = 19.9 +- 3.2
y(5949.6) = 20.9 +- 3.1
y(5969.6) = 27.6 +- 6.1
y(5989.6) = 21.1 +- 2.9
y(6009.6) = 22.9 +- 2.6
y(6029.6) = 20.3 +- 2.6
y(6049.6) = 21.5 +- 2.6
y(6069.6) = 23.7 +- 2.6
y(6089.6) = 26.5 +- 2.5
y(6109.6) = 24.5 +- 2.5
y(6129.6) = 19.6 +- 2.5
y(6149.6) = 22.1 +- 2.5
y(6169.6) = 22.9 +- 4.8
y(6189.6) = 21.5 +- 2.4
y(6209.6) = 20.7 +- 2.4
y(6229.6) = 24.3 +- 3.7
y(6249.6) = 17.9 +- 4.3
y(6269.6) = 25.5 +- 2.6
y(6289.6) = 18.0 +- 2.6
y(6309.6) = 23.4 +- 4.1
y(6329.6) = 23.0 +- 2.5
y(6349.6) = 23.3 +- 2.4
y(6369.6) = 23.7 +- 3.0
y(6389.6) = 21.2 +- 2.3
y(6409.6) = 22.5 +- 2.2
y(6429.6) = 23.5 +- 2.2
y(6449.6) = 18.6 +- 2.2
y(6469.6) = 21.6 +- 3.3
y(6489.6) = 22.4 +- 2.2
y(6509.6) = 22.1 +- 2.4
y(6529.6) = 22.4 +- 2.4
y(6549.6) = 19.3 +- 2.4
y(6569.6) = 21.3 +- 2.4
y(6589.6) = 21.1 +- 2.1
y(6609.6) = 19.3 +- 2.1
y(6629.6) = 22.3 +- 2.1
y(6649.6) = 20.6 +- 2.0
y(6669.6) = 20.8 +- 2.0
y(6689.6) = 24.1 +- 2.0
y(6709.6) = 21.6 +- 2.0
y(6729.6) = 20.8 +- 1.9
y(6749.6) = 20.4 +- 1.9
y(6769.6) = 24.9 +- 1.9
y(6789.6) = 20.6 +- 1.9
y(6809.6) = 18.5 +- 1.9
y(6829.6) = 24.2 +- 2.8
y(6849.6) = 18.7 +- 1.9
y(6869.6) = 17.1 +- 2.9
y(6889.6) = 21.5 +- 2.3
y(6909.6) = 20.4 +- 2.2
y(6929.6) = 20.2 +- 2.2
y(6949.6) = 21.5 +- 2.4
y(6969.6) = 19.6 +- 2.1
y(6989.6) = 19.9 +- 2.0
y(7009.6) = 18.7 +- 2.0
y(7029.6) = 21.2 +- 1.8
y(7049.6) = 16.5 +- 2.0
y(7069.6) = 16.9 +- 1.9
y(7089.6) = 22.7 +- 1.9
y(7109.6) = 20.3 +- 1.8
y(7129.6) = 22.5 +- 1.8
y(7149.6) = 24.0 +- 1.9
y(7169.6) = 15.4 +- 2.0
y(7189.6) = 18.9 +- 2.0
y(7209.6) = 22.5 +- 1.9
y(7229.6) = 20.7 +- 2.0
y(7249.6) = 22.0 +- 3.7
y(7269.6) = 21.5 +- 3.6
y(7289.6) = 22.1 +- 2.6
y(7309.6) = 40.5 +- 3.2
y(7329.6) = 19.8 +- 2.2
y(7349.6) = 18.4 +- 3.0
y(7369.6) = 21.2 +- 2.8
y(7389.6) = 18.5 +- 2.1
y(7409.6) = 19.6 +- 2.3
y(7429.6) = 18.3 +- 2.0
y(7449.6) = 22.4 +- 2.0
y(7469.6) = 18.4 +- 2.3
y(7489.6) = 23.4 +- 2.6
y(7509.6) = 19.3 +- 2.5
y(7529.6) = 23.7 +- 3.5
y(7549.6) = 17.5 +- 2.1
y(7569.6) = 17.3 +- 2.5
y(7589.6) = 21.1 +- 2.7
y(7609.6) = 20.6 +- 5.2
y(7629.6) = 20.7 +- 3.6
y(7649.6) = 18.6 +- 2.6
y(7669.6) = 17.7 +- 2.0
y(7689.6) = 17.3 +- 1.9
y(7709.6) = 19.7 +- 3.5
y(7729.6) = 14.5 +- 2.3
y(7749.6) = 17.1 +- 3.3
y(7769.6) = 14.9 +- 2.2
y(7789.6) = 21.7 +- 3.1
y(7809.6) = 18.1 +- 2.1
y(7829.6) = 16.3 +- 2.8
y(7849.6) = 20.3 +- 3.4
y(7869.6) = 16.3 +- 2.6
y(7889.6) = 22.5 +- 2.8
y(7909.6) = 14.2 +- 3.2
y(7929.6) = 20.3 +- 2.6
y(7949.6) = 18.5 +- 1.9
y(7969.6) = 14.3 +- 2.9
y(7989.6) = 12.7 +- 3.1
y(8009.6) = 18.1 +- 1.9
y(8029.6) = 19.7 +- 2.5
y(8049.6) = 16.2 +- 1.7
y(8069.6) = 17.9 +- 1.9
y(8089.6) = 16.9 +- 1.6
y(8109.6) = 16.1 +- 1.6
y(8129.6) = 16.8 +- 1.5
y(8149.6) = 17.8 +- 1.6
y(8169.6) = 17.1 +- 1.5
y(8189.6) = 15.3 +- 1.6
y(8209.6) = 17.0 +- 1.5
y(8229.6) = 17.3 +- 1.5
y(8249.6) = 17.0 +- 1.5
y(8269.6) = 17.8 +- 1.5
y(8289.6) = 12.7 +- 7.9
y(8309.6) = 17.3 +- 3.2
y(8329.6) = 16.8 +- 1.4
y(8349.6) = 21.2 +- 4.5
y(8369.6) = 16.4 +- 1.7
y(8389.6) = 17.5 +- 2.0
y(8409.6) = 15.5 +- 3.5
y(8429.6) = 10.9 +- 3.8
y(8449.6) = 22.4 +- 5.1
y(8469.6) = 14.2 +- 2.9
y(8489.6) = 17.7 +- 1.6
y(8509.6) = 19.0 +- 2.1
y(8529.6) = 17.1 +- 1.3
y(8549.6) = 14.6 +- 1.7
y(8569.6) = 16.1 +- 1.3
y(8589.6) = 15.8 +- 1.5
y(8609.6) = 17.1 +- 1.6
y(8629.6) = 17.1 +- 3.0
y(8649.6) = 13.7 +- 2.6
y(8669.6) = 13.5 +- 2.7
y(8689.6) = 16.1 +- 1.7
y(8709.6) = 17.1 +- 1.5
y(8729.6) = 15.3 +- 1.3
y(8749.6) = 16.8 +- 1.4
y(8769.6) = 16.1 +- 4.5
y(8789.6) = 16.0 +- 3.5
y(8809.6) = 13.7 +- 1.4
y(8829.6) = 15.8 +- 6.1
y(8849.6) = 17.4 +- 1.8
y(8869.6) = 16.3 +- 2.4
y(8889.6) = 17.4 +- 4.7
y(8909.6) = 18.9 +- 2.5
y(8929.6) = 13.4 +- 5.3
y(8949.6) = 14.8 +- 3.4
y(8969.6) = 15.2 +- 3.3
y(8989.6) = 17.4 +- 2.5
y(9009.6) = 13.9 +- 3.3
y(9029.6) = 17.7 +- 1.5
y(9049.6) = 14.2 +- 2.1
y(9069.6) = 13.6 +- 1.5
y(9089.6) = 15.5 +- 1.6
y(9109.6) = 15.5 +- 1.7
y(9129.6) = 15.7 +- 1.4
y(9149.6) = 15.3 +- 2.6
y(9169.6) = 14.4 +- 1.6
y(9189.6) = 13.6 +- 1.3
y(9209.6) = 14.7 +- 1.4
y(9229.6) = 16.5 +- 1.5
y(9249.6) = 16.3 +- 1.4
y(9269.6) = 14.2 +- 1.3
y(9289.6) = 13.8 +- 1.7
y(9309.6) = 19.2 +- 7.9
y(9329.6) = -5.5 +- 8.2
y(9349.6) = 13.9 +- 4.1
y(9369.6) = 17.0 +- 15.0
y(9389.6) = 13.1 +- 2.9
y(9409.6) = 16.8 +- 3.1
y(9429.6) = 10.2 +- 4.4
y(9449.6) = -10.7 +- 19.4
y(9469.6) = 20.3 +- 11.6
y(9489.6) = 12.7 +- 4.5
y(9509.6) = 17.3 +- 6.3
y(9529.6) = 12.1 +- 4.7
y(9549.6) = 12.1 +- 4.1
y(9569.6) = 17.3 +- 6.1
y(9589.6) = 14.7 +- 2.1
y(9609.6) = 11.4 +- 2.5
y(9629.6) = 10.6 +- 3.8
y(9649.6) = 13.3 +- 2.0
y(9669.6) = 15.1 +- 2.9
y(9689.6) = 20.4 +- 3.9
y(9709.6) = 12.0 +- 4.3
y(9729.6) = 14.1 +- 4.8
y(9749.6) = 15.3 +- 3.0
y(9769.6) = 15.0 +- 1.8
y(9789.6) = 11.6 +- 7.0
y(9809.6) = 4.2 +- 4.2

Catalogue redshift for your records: 0.11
